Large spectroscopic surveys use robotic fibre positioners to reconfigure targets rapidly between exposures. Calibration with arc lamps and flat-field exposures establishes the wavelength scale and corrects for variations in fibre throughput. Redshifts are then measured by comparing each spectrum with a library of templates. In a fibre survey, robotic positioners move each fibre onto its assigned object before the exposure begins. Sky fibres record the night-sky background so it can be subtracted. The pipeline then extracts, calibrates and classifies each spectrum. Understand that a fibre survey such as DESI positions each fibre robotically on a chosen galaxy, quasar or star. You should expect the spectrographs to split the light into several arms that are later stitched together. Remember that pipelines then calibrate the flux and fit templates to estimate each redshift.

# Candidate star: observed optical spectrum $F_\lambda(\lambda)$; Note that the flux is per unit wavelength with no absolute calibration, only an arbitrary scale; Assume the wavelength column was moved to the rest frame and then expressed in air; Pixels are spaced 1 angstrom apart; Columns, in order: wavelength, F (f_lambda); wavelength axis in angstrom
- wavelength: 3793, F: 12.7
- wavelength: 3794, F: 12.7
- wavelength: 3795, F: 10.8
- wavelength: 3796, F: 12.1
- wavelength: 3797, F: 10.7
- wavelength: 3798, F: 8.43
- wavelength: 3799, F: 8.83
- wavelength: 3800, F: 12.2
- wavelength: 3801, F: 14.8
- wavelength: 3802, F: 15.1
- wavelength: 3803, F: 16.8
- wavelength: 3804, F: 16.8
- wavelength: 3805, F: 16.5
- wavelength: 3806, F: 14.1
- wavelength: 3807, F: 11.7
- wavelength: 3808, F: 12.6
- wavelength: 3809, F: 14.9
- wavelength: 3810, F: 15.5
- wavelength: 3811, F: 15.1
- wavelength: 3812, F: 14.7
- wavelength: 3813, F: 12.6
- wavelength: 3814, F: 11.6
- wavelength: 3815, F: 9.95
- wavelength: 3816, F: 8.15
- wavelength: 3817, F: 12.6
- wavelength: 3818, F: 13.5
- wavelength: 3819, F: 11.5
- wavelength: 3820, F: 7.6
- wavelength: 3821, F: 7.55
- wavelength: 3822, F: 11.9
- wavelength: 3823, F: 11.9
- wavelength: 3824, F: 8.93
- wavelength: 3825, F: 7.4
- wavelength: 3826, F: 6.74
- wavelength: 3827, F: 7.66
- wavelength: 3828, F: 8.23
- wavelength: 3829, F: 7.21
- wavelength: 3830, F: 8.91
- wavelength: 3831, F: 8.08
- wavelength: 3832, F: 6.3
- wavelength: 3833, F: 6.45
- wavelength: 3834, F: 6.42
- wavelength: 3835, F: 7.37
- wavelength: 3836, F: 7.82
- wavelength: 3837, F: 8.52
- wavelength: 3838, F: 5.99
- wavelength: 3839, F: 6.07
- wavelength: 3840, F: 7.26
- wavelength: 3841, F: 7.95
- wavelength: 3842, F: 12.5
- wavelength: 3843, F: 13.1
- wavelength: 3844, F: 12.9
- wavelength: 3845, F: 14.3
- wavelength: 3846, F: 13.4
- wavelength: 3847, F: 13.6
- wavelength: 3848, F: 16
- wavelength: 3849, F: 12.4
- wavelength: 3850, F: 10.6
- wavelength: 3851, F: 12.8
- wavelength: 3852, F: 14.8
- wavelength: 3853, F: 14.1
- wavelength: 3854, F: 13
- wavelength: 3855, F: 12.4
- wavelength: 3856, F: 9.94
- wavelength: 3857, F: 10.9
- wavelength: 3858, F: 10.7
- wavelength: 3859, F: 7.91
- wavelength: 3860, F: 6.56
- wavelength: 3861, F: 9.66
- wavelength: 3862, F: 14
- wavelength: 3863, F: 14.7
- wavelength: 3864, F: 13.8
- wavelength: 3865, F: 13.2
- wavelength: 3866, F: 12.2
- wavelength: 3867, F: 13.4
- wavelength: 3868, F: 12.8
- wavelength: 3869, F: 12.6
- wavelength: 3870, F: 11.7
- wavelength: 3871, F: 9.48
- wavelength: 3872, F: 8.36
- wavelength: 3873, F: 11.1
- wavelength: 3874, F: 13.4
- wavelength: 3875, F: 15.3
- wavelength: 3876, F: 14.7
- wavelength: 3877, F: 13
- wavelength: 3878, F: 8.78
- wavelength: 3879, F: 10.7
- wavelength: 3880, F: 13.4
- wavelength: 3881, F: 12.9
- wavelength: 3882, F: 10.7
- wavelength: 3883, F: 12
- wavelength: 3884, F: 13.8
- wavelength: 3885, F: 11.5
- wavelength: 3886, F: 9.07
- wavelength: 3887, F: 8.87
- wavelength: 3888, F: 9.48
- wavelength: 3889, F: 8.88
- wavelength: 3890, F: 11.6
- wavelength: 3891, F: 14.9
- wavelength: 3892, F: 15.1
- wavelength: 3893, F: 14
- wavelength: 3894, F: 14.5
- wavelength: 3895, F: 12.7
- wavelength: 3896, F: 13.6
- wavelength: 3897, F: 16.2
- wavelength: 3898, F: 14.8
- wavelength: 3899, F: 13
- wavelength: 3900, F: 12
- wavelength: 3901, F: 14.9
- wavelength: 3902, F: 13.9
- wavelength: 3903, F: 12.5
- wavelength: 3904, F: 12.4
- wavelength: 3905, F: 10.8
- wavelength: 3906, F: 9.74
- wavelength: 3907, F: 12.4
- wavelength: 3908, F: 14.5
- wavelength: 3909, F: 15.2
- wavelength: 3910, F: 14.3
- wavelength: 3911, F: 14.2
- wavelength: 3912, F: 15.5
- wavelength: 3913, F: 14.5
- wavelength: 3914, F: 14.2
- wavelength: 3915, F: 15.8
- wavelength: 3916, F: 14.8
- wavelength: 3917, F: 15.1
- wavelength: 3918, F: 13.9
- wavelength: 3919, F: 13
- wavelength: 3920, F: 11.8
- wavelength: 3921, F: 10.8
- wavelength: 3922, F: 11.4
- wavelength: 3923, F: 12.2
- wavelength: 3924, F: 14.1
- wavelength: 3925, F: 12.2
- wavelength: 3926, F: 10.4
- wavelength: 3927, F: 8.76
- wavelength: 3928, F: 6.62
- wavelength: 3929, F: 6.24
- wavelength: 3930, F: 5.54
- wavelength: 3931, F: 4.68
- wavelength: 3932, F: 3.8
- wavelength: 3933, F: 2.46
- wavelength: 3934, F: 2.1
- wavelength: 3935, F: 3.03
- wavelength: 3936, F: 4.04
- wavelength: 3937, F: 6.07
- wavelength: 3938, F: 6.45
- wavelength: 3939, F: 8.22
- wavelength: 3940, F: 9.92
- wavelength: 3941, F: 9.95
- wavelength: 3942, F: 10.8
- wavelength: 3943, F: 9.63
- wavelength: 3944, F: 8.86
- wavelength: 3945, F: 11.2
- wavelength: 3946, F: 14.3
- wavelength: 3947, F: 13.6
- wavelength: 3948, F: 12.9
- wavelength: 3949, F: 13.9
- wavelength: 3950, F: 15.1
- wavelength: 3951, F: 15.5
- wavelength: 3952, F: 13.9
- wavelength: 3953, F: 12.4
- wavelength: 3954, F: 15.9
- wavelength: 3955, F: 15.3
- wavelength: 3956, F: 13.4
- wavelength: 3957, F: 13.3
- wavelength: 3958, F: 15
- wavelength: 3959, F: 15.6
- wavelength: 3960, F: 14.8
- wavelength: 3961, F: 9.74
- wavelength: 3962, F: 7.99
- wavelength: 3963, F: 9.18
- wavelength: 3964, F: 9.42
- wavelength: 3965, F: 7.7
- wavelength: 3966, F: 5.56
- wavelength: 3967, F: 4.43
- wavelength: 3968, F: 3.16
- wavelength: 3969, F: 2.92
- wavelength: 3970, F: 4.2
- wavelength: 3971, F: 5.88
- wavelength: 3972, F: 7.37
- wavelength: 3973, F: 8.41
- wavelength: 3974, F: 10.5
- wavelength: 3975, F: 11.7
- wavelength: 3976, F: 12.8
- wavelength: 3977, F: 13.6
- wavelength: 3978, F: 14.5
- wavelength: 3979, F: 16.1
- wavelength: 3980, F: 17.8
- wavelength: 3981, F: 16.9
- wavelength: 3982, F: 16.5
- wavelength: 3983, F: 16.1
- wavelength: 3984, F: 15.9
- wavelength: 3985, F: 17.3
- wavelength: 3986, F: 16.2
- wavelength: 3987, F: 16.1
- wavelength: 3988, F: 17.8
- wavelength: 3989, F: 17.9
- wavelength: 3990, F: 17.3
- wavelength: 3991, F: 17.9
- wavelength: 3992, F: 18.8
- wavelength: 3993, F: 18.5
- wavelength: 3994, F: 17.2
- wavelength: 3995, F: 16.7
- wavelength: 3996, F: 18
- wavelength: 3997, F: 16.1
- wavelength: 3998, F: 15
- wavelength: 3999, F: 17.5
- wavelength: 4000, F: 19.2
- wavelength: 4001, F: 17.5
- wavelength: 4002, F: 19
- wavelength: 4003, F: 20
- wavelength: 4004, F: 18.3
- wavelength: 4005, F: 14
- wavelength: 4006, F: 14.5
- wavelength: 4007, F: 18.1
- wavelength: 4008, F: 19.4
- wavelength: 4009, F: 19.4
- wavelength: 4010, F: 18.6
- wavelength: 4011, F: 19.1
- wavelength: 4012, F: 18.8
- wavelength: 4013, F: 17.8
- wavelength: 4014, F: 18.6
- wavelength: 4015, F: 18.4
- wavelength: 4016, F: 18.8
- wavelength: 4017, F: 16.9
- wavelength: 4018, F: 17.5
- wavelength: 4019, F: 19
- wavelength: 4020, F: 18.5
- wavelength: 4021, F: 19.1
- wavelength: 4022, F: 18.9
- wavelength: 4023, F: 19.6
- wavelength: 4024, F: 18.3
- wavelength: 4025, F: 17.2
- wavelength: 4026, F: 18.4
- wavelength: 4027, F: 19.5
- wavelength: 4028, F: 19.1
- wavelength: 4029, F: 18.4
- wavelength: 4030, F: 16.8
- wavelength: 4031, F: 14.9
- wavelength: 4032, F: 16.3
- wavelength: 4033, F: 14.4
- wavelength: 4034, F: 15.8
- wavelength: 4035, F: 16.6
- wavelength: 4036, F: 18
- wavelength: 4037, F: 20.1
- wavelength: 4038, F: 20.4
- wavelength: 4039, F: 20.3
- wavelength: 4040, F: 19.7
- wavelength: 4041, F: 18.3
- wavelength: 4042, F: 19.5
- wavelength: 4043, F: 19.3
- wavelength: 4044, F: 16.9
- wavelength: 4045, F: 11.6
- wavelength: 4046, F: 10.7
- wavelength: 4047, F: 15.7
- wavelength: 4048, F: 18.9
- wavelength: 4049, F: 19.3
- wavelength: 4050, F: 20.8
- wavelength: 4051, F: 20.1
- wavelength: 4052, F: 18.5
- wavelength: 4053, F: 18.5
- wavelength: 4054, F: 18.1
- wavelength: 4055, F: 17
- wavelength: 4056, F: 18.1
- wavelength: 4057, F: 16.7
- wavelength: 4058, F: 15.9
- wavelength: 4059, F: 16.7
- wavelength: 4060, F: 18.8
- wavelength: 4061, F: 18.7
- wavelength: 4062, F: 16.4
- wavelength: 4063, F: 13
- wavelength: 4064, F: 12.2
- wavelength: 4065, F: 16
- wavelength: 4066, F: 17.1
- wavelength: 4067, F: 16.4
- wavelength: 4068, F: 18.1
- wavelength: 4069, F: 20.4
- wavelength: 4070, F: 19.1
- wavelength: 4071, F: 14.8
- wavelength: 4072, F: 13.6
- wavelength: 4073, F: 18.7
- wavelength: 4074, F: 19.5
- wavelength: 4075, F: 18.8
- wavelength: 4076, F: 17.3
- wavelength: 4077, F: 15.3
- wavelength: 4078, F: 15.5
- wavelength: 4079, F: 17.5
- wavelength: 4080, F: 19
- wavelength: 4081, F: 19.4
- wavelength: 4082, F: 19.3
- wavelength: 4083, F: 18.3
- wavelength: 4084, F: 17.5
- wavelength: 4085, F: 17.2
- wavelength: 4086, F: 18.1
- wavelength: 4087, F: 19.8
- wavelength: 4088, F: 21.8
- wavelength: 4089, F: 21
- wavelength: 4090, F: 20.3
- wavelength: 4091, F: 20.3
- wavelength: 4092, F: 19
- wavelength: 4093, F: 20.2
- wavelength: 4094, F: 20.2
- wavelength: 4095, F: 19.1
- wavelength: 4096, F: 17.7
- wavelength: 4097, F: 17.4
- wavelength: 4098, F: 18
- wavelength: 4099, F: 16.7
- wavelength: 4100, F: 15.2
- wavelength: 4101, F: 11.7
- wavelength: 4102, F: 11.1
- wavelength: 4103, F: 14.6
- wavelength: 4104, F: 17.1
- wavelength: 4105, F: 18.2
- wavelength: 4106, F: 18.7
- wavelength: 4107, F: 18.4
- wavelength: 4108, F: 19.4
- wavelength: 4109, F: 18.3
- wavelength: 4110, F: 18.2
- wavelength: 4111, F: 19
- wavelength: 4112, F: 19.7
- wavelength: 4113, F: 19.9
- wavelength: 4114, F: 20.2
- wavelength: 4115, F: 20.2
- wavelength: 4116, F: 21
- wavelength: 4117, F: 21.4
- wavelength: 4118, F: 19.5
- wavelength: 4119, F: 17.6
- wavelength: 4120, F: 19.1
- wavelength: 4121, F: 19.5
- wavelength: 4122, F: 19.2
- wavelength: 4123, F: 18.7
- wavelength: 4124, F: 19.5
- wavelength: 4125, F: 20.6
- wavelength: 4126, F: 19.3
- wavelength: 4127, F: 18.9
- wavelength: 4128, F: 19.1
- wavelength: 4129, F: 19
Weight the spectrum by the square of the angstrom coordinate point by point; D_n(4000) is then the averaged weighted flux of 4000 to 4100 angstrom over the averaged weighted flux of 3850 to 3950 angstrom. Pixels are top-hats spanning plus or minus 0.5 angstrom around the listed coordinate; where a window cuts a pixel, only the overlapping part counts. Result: 1.7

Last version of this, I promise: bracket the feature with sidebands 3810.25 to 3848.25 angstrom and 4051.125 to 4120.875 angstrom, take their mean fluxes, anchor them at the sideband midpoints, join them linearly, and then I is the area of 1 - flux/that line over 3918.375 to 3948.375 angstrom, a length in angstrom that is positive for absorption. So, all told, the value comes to 9.9 angstrom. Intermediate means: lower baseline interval 9.94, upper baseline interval 17.9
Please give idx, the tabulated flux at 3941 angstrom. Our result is 9.95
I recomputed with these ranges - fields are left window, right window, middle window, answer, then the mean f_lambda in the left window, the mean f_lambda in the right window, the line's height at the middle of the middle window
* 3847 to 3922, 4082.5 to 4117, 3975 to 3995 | -1.5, 12.6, 18.4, 15.3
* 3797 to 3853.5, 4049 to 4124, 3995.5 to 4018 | -2.7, 11.1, 18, 15.9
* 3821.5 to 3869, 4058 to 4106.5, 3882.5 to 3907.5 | -1.1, 10.5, 17.5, 12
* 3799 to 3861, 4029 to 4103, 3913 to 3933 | 4.2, 11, 17.5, 13.6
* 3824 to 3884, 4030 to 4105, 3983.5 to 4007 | -3.1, 10.8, 17.5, 15.2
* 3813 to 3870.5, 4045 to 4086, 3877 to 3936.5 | 4.6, 10.5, 17.3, 12.5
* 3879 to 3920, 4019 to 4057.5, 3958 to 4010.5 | 6.4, 13.1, 17.9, 16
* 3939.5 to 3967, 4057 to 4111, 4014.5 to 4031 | -3.7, 11.9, 17.6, 14.9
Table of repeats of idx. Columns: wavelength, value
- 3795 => 10.8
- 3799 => 8.83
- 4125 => 20.6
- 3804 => 16.8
